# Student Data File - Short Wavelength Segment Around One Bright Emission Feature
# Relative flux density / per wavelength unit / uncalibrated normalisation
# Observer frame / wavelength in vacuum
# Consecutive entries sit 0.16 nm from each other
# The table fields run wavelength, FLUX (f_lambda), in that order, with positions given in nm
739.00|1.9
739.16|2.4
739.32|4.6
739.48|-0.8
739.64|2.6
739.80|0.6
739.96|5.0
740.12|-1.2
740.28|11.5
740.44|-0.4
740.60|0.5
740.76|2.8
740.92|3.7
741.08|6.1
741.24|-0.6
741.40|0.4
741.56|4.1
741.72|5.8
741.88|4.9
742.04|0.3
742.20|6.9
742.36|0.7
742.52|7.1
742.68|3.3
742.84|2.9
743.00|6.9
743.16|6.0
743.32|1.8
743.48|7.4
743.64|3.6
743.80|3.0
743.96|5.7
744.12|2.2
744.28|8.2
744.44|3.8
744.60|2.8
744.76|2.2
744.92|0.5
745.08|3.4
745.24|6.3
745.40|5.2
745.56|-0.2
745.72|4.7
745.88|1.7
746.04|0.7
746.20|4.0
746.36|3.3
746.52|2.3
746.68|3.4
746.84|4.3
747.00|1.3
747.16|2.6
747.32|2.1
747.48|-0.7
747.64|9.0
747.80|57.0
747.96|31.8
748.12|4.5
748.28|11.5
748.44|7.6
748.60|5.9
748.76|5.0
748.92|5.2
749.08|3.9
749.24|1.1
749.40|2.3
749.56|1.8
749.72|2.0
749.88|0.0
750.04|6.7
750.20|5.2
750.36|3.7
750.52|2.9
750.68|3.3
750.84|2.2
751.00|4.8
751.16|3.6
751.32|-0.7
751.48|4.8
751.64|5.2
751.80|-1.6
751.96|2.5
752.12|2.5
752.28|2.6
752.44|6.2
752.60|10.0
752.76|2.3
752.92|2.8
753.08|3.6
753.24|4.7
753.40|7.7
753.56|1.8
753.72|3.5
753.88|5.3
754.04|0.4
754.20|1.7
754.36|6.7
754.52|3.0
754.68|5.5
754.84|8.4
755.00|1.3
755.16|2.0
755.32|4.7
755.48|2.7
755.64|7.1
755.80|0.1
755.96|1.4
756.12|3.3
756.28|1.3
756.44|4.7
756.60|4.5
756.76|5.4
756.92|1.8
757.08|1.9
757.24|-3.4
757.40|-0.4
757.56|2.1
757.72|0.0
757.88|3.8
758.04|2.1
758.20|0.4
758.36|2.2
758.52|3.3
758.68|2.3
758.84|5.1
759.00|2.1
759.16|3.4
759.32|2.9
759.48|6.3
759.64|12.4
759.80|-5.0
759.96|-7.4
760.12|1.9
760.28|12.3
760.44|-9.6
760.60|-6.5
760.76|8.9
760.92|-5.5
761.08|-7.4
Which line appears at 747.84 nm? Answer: H-alpha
